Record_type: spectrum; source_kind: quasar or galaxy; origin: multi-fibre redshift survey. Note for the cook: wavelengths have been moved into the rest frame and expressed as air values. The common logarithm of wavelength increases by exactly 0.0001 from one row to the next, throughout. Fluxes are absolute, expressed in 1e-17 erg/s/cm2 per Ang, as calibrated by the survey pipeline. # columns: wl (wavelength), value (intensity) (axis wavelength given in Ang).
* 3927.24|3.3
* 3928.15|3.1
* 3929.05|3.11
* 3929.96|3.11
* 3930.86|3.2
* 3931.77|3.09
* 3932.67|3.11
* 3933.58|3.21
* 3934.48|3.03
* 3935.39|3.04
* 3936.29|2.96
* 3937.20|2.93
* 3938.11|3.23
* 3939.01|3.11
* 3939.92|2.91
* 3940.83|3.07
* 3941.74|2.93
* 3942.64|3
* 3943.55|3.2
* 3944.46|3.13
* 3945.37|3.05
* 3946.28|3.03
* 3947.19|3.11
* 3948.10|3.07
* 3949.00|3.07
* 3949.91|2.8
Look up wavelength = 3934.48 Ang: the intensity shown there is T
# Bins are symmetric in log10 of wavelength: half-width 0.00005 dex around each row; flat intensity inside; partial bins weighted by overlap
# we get 3.03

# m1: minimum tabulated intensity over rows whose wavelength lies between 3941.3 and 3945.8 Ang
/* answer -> 2.93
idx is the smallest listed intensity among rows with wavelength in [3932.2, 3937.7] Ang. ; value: 2.93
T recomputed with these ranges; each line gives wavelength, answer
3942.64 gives 3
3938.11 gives 3.23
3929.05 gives 3.11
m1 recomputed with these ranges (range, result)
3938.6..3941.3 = 2.91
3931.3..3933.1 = 3.09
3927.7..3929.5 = 3.1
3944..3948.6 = 3.03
